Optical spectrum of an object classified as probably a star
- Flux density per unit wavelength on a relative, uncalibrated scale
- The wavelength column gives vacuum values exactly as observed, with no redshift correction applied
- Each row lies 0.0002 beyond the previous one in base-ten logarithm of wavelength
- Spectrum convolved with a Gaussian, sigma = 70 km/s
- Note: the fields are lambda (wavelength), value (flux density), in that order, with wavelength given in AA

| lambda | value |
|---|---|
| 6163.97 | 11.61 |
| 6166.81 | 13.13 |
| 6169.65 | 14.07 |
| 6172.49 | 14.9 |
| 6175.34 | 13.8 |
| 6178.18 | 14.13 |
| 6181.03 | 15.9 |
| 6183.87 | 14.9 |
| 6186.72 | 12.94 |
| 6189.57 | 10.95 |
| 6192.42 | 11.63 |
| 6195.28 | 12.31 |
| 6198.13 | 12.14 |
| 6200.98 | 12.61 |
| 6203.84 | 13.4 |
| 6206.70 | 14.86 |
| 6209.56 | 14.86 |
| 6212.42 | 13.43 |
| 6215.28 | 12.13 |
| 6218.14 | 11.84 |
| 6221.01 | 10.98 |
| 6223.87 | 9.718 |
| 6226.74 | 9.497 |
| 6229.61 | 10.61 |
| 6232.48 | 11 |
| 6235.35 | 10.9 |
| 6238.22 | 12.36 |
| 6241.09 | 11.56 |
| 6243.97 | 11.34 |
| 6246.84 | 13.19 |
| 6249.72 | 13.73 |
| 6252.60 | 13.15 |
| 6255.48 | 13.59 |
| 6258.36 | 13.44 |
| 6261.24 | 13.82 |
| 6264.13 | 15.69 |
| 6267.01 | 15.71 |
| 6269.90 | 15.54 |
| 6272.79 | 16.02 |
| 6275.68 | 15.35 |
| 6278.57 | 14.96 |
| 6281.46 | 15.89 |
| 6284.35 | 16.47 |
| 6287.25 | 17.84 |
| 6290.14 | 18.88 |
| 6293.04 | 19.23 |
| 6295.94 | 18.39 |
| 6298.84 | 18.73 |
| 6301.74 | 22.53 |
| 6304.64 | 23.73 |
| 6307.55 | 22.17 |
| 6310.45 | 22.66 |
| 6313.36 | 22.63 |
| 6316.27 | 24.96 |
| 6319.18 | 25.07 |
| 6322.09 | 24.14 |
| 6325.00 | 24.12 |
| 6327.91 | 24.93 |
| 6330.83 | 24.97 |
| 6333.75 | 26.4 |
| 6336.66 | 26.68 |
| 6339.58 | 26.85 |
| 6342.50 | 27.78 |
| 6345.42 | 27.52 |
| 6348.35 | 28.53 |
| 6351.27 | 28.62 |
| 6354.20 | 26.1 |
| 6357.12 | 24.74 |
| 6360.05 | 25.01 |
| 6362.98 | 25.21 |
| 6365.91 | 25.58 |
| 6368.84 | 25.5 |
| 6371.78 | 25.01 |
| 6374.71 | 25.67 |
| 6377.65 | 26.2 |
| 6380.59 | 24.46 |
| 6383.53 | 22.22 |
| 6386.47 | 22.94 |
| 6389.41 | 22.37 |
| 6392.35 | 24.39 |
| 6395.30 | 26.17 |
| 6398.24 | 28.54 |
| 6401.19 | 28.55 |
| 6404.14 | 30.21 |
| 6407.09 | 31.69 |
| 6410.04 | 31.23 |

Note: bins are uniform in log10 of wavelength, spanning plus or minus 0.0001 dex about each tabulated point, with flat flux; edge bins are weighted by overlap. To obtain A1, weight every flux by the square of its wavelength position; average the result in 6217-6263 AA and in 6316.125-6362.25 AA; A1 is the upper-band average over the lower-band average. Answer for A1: 2.2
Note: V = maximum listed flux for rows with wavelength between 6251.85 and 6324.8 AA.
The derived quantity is 25.07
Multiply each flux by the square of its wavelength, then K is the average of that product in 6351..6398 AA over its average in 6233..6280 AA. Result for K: 1.9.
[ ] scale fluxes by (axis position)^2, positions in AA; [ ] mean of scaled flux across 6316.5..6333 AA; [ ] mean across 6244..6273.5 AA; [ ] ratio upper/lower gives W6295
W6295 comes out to 1.78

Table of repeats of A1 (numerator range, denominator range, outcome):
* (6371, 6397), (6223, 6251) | 2.24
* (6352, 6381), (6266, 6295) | 1.57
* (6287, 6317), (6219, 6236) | 2.06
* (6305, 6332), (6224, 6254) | 2.11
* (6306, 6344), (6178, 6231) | 2.06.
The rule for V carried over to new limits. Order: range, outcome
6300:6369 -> 28.62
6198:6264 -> 14.86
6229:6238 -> 11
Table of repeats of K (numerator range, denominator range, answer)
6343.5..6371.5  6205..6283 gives 2.07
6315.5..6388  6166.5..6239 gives 2.12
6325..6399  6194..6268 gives 2.12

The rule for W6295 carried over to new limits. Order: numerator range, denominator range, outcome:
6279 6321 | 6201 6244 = 1.77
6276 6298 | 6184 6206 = 1.42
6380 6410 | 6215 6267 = 2.27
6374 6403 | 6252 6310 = 1.51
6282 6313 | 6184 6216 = 1.60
